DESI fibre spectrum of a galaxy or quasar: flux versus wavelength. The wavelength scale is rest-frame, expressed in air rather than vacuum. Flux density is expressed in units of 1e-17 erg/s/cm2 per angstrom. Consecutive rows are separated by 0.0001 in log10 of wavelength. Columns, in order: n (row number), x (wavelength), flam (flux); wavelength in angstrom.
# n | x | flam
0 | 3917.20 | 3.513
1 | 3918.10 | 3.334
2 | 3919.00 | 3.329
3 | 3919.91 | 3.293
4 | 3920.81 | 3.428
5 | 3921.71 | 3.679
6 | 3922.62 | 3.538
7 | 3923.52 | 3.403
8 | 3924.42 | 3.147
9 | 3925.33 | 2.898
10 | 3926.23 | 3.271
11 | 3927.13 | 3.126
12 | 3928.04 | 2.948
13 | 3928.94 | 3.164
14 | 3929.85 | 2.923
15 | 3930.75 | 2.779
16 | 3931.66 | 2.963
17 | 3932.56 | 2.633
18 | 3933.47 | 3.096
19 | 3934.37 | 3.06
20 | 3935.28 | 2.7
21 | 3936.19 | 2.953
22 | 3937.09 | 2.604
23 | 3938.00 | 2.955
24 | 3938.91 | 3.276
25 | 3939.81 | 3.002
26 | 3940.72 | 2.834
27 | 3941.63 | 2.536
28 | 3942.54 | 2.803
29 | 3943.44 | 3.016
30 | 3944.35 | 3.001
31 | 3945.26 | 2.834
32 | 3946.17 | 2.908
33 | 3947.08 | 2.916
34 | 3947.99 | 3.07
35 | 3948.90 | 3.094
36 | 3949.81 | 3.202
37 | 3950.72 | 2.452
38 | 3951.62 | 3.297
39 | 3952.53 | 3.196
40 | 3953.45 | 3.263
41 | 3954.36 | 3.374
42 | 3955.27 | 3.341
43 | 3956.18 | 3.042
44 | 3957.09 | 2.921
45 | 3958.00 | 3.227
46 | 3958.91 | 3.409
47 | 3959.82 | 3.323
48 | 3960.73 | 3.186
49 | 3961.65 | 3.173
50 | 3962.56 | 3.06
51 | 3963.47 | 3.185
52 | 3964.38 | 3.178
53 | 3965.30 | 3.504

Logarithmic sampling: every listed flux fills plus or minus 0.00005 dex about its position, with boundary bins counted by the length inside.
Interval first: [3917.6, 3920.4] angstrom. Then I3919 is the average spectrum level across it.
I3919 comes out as 3.32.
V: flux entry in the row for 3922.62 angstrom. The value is 3.538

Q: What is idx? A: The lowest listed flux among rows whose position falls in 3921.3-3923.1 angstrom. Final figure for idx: 3.538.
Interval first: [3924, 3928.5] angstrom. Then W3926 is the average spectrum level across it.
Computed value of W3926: 3.08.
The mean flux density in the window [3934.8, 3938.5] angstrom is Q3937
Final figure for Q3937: 2.8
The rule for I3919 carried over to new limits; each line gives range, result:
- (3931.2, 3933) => 2.8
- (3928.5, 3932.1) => 2.95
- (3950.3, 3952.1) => 2.9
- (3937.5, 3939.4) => 3.1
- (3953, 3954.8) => 3.32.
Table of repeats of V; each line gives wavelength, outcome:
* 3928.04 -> 2.948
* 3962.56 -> 3.06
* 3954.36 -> 3.374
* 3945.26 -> 2.834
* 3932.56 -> 2.633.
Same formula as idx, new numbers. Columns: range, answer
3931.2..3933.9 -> 2.633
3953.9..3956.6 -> 3.042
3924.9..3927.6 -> 2.898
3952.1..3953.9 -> 3.196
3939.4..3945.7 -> 2.536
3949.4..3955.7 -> 2.452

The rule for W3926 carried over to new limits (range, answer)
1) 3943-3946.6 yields 2.94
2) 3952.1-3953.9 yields 3.21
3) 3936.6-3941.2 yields 2.93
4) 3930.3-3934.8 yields 2.91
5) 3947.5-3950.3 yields 3.11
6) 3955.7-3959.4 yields 3.16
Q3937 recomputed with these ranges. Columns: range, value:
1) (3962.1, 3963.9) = 3.13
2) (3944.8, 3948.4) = 2.93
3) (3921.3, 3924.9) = 3.43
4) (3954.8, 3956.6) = 3.2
